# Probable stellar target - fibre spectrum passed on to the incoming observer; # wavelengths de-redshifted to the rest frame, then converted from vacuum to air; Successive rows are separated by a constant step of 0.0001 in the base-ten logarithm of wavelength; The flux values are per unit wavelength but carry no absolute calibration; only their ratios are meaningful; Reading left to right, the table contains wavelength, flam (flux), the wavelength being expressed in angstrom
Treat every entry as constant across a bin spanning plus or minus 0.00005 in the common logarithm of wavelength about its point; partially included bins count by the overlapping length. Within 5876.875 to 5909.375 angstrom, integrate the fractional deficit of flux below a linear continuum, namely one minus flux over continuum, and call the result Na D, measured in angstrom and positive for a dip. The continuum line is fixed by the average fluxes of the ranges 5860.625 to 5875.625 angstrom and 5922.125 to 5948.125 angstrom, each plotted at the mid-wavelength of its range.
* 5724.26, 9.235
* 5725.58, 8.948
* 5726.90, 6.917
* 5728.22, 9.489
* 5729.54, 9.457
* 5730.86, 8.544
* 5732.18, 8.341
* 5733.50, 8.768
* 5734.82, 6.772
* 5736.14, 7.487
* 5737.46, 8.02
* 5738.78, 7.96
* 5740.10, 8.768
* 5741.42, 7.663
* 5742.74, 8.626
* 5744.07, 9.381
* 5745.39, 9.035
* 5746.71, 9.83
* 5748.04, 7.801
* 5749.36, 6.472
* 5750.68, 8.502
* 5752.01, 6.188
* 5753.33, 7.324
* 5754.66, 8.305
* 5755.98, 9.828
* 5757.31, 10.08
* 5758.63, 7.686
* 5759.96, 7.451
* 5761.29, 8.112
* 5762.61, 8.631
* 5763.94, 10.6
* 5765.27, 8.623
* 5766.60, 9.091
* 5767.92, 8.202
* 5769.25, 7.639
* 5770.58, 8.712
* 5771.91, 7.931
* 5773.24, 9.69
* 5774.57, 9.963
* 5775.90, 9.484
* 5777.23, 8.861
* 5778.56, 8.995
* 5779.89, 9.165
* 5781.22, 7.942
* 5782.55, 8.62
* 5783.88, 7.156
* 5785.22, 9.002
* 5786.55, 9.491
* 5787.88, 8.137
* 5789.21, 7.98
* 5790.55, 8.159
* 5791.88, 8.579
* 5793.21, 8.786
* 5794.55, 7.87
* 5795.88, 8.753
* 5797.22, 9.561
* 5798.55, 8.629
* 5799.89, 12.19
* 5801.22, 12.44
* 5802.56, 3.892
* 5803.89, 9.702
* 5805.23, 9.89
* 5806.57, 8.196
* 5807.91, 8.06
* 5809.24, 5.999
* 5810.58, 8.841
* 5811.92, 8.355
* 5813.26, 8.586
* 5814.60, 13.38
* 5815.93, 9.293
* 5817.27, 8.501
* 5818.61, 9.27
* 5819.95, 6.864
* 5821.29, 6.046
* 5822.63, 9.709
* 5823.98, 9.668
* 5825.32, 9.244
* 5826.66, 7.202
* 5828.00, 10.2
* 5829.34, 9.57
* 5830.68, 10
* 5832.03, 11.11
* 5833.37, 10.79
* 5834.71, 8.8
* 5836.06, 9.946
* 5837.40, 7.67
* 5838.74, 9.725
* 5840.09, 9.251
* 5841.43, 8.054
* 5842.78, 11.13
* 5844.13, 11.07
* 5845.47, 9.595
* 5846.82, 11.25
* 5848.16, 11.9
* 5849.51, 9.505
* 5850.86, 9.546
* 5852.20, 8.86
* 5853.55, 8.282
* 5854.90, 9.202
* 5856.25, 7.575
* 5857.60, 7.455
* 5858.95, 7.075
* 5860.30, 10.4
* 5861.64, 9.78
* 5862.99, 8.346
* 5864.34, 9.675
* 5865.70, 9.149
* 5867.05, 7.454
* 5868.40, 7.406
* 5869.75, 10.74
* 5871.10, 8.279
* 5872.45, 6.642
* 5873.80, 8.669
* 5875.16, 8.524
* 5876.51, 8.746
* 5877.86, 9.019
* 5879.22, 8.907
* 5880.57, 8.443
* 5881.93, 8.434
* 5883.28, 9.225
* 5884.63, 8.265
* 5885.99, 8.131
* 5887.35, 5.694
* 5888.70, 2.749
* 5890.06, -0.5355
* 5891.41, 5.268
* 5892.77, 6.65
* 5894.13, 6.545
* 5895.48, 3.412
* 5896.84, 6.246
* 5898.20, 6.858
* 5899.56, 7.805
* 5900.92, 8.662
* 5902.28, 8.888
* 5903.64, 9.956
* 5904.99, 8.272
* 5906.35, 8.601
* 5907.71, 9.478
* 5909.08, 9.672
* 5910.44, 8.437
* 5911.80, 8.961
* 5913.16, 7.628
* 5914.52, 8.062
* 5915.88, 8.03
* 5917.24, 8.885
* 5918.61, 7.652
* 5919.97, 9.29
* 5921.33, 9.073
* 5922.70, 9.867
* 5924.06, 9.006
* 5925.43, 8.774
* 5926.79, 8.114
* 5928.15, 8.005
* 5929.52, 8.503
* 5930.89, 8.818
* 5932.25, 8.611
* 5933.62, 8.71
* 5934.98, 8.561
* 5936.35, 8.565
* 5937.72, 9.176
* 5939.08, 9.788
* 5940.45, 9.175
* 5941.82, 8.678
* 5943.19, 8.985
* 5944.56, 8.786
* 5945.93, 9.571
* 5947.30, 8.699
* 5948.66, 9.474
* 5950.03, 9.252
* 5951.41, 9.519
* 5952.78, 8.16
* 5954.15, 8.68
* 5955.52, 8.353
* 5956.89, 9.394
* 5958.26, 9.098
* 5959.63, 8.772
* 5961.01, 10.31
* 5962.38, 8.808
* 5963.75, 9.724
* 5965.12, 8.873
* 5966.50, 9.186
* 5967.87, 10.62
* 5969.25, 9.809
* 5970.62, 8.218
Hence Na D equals 5.5 angstrom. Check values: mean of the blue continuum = 8.65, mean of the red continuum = 8.86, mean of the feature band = 7.26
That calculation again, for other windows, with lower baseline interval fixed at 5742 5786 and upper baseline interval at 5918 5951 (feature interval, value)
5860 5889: 1.4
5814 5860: -3.2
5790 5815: -0.7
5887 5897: 5.0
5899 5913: 0.0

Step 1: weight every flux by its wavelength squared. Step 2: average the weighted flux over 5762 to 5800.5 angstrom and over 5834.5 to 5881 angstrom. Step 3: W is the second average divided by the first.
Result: 1.0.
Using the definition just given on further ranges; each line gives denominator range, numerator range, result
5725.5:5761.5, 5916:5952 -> 1.15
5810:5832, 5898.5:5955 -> 1.00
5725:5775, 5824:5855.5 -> 1.18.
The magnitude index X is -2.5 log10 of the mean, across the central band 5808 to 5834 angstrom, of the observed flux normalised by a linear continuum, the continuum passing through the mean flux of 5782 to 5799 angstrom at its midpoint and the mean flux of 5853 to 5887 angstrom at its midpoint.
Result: -0.07 mag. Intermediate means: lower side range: 8.52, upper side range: 8.52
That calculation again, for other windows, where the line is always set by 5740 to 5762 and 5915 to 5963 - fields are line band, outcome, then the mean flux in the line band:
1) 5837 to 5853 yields -0.146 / 9.82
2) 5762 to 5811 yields -0.043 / 8.74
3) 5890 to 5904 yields 0.313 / 6.56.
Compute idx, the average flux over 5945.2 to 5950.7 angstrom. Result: 9.26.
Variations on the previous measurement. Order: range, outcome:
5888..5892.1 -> 2.53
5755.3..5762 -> 8.64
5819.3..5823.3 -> 7.54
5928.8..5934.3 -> 8.65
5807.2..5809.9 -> 7.06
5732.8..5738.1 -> 7.77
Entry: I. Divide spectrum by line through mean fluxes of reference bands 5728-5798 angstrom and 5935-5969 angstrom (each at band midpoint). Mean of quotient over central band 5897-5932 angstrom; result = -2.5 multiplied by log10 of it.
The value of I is 0.05 mag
